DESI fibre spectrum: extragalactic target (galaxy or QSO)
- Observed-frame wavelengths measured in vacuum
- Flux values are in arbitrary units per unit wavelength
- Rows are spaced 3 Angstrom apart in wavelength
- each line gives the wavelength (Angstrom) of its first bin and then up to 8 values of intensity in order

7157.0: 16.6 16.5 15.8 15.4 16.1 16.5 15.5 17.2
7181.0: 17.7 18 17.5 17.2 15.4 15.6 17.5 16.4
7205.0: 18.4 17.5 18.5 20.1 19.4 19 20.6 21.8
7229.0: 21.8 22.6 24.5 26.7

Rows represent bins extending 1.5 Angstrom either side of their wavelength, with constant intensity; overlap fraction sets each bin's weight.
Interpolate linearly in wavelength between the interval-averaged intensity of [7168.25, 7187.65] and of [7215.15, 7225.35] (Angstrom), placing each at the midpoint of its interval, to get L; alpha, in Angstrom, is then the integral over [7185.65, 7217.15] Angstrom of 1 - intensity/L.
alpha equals 1.8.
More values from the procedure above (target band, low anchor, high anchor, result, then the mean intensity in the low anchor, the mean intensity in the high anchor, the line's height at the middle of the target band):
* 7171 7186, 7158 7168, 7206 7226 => -0.1 Angstrom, 15.9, 19.4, 16.9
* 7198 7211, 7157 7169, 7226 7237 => 1.7 Angstrom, 16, 23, 20.2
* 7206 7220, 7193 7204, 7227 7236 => 0.3 Angstrom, 16.4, 22.8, 19.2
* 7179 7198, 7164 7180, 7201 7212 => 0.0 Angstrom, 16.2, 17.7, 16.9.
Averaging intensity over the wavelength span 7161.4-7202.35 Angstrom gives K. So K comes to 16.6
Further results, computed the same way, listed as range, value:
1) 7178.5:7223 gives 17.8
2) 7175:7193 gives 17.2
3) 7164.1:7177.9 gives 16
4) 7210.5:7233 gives 20.5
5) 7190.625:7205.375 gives 16.6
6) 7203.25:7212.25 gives 18.1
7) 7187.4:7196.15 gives 16.3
